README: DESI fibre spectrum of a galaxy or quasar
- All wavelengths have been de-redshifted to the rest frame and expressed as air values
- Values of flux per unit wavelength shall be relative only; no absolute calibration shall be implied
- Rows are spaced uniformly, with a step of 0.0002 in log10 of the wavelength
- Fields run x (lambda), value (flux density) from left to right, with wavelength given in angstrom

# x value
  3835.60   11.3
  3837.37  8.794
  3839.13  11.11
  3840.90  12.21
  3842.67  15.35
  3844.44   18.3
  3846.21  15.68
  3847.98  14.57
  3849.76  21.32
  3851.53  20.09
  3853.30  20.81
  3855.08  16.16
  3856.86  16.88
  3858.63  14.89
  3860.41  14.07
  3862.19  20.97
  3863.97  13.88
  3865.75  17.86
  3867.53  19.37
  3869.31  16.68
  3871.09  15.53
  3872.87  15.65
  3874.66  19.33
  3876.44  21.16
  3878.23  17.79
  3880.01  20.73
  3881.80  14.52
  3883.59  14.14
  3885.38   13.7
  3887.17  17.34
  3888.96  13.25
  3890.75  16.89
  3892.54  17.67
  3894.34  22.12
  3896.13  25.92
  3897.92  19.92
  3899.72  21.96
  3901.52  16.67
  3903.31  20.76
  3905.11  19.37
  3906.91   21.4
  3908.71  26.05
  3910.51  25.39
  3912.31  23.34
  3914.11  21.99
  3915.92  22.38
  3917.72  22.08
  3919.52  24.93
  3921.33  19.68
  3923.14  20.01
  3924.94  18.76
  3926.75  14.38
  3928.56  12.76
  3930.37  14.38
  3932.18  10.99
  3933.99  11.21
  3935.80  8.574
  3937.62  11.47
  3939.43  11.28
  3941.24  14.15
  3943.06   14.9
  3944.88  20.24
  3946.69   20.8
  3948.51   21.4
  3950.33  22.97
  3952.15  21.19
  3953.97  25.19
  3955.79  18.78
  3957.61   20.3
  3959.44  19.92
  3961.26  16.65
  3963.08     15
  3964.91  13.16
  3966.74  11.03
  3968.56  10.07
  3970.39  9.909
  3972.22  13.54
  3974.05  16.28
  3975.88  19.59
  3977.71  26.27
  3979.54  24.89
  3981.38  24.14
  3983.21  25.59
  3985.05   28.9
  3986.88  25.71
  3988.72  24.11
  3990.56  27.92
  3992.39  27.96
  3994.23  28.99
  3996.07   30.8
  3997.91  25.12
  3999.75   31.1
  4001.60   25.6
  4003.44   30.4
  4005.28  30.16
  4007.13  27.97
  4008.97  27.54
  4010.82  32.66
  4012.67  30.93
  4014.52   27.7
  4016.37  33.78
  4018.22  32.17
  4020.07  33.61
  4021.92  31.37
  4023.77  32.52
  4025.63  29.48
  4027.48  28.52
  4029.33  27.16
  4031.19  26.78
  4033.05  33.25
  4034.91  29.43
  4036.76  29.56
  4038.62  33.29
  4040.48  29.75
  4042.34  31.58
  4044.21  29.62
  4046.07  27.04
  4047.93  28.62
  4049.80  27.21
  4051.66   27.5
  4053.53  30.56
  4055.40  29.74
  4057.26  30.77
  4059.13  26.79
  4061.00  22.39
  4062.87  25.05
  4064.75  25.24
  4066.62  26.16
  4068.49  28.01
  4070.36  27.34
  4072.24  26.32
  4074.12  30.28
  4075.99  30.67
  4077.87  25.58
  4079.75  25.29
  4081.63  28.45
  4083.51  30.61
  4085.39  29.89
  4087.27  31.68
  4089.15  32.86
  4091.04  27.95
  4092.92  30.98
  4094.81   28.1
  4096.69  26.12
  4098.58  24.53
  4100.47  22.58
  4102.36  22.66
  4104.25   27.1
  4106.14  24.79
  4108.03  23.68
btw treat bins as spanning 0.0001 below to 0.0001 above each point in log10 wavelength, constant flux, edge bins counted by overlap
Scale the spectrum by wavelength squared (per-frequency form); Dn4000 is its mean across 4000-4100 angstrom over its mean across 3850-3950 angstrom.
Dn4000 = 1.7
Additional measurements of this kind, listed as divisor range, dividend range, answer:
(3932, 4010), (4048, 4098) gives 1.41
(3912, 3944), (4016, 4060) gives 1.94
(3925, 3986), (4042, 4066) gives 1.68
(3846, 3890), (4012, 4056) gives 1.91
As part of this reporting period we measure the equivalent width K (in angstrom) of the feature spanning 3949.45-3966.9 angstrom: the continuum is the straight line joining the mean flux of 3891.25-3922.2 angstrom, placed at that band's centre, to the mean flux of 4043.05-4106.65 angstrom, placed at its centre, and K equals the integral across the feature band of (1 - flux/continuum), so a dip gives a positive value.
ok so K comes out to 3.6 angstrom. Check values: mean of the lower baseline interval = 21.8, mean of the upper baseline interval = 27.6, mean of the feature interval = 18.7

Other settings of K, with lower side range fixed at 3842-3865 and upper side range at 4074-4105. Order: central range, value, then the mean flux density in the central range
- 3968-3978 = 3.15 angstrom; 15.5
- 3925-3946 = 7.51 angstrom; 13.4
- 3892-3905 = -1.02 angstrom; 20.7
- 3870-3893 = 2.12 angstrom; 16.7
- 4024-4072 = -4.60 angstrom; 28.5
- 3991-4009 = -3.60 angstrom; 28.6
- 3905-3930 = -0.96 angstrom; 20.8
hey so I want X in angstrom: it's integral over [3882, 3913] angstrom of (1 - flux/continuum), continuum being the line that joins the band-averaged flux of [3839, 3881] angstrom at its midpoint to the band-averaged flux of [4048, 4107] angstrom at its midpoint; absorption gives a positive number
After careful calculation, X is -0.9 angstrom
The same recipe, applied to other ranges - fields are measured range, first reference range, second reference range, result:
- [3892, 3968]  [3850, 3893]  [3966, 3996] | 3.8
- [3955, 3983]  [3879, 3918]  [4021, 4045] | 8.6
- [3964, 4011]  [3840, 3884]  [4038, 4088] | 1.1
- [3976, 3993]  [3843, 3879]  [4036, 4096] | -1.2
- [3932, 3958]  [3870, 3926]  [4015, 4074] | 6.6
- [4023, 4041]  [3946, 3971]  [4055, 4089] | -4.2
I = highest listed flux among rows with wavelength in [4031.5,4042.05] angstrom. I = 33.29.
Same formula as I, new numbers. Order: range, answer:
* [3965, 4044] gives 33.78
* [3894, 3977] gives 26.05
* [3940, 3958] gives 25.19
